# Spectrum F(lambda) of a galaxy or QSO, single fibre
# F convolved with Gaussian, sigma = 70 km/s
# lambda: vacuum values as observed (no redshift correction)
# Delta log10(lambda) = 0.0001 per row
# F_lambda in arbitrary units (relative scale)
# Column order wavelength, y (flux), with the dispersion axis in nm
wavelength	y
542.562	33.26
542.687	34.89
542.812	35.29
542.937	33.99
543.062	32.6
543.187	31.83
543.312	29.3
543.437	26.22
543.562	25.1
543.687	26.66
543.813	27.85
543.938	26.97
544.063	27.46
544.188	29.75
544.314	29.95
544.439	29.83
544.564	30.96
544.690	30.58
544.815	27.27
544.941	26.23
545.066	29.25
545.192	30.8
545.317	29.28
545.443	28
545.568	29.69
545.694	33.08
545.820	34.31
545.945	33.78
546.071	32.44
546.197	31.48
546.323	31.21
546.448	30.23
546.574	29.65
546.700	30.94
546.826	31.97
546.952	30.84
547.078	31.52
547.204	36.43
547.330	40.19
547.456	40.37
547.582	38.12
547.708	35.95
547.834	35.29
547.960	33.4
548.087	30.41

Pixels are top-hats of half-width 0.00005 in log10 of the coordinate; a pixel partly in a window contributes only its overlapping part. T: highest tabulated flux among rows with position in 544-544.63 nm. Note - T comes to 30.96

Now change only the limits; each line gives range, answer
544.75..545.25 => 30.8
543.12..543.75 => 31.83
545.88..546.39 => 33.78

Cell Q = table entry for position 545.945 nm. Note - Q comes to 33.78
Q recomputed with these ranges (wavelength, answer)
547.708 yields 35.95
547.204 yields 36.43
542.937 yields 33.99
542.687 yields 34.89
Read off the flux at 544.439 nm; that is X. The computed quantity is 29.83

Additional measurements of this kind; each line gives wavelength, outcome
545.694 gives 33.08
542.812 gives 35.29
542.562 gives 33.26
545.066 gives 29.25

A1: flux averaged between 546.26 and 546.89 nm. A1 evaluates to 30.8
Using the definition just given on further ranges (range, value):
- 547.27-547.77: 38.7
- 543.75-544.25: 28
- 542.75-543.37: 32.6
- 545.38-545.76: 30.3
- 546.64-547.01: 31.2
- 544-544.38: 29.1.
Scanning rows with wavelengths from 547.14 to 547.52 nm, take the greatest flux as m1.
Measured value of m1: 40.37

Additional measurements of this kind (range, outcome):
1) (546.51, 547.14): 31.97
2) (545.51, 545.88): 34.31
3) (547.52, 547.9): 38.12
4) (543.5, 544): 27.85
